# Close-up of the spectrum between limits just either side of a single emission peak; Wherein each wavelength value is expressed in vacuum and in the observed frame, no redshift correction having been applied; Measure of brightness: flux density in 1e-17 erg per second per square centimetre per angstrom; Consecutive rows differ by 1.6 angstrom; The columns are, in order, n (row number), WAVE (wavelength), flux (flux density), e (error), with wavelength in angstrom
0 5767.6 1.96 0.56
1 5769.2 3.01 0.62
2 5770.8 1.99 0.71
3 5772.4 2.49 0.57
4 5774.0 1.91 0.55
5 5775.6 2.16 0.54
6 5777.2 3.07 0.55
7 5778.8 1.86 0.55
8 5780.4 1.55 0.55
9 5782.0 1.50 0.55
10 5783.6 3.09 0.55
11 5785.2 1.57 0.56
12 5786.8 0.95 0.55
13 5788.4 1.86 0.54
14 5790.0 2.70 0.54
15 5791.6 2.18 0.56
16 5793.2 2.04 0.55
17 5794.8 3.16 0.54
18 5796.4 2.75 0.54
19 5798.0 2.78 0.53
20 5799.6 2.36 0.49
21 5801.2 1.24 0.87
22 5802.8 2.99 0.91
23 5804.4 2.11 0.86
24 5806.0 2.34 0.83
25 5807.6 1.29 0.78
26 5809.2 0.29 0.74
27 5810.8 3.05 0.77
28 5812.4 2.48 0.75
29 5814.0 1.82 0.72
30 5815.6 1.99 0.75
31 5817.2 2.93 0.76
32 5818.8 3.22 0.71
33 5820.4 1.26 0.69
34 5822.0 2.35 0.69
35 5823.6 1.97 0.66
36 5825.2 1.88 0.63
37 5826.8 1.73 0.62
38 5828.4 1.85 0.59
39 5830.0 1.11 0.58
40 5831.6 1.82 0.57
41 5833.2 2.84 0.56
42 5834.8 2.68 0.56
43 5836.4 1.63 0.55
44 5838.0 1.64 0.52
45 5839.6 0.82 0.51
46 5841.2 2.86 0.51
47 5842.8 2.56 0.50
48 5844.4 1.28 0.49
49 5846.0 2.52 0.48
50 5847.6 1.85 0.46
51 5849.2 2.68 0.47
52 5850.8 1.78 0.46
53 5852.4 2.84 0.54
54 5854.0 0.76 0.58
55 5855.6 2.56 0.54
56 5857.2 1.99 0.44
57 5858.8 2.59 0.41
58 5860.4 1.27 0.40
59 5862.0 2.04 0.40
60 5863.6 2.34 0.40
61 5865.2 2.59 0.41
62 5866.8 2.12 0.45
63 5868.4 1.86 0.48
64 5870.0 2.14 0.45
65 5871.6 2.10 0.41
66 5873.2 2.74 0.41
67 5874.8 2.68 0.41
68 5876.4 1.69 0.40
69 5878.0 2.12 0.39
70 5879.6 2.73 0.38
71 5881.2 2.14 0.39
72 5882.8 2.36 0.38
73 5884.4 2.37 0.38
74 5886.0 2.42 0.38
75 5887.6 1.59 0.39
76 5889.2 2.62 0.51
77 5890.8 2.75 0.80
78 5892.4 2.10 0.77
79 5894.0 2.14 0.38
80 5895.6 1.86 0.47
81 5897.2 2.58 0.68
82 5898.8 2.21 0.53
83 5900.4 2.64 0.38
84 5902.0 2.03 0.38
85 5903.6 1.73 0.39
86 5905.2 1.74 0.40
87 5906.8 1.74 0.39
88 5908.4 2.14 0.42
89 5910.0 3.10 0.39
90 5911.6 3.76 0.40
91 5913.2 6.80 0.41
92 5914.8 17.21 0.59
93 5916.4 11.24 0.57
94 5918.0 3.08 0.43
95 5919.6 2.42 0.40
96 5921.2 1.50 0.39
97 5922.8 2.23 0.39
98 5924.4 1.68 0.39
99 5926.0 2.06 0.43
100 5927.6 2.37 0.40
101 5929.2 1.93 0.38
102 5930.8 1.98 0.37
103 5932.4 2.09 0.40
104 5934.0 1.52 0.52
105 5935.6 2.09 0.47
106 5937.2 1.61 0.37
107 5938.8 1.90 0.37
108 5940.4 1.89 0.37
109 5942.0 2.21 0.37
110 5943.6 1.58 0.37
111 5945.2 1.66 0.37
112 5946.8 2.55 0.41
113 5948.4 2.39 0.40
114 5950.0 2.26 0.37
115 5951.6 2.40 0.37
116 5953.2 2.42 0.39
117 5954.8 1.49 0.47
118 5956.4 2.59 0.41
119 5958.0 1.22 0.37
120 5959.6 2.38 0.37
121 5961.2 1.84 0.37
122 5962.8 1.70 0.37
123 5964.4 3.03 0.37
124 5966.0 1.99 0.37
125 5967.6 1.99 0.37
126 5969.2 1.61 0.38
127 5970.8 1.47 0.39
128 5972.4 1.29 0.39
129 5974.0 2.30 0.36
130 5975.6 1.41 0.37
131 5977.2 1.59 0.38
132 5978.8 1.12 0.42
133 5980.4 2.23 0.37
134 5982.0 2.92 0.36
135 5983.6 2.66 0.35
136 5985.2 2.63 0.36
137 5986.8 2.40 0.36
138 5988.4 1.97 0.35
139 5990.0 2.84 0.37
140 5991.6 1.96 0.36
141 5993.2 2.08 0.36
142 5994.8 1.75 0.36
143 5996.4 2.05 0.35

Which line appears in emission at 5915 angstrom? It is H-beta 4861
